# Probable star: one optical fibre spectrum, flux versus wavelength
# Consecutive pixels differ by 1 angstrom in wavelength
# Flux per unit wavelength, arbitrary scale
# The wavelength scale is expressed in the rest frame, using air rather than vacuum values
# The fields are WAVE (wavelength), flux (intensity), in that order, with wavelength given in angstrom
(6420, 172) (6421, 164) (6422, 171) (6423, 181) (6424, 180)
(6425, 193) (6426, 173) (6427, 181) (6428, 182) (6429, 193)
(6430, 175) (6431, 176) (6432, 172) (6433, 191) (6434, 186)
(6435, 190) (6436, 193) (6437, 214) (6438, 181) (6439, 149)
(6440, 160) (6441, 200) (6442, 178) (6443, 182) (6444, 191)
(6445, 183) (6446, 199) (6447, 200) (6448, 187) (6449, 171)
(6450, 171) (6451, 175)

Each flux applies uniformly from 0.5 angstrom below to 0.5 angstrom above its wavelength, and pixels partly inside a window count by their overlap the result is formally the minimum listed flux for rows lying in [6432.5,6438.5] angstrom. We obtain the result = 181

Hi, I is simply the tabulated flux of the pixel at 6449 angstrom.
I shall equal 171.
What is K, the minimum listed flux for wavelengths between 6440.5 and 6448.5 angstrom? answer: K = 178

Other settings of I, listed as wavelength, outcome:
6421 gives 164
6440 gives 160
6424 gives 180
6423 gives 181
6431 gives 176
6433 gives 191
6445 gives 183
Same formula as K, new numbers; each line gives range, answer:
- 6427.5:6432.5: 172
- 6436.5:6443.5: 149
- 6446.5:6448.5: 187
